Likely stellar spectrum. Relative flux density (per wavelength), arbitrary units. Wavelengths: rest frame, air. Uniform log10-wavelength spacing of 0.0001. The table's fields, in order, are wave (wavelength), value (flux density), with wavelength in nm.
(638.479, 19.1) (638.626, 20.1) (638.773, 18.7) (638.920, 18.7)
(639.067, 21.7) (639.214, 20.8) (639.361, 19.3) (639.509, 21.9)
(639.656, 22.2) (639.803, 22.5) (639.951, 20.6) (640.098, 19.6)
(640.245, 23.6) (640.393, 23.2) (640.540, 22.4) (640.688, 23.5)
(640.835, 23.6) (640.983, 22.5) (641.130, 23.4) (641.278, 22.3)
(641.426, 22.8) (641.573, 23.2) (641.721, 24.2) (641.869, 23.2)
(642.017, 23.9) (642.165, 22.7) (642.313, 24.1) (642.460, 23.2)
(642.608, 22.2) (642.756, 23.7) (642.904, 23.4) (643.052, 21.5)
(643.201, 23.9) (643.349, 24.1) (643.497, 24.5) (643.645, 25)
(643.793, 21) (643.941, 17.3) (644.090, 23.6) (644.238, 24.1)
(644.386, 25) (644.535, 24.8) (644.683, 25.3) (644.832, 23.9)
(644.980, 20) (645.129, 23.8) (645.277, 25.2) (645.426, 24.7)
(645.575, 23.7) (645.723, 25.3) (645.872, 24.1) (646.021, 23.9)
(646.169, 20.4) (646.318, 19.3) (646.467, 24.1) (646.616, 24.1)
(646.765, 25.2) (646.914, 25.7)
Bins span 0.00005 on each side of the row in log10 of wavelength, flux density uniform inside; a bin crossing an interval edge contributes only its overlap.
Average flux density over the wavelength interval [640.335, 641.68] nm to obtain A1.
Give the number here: 23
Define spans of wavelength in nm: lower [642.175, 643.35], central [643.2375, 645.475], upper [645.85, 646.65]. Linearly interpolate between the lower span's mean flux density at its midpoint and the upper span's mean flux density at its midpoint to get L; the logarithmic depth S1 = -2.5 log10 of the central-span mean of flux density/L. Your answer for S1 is -0.03 mag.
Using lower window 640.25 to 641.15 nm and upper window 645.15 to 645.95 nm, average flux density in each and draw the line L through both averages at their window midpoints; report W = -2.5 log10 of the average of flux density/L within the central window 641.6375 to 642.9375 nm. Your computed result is 0.01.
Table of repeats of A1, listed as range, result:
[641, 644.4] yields 23.1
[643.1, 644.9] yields 23.5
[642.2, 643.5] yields 23.3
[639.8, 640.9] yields 22.4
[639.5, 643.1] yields 22.8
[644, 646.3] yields 23.7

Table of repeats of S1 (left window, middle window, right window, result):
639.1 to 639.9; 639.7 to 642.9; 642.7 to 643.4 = -0.03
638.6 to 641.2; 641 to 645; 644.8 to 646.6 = -0.04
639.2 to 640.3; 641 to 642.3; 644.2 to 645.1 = -0.04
